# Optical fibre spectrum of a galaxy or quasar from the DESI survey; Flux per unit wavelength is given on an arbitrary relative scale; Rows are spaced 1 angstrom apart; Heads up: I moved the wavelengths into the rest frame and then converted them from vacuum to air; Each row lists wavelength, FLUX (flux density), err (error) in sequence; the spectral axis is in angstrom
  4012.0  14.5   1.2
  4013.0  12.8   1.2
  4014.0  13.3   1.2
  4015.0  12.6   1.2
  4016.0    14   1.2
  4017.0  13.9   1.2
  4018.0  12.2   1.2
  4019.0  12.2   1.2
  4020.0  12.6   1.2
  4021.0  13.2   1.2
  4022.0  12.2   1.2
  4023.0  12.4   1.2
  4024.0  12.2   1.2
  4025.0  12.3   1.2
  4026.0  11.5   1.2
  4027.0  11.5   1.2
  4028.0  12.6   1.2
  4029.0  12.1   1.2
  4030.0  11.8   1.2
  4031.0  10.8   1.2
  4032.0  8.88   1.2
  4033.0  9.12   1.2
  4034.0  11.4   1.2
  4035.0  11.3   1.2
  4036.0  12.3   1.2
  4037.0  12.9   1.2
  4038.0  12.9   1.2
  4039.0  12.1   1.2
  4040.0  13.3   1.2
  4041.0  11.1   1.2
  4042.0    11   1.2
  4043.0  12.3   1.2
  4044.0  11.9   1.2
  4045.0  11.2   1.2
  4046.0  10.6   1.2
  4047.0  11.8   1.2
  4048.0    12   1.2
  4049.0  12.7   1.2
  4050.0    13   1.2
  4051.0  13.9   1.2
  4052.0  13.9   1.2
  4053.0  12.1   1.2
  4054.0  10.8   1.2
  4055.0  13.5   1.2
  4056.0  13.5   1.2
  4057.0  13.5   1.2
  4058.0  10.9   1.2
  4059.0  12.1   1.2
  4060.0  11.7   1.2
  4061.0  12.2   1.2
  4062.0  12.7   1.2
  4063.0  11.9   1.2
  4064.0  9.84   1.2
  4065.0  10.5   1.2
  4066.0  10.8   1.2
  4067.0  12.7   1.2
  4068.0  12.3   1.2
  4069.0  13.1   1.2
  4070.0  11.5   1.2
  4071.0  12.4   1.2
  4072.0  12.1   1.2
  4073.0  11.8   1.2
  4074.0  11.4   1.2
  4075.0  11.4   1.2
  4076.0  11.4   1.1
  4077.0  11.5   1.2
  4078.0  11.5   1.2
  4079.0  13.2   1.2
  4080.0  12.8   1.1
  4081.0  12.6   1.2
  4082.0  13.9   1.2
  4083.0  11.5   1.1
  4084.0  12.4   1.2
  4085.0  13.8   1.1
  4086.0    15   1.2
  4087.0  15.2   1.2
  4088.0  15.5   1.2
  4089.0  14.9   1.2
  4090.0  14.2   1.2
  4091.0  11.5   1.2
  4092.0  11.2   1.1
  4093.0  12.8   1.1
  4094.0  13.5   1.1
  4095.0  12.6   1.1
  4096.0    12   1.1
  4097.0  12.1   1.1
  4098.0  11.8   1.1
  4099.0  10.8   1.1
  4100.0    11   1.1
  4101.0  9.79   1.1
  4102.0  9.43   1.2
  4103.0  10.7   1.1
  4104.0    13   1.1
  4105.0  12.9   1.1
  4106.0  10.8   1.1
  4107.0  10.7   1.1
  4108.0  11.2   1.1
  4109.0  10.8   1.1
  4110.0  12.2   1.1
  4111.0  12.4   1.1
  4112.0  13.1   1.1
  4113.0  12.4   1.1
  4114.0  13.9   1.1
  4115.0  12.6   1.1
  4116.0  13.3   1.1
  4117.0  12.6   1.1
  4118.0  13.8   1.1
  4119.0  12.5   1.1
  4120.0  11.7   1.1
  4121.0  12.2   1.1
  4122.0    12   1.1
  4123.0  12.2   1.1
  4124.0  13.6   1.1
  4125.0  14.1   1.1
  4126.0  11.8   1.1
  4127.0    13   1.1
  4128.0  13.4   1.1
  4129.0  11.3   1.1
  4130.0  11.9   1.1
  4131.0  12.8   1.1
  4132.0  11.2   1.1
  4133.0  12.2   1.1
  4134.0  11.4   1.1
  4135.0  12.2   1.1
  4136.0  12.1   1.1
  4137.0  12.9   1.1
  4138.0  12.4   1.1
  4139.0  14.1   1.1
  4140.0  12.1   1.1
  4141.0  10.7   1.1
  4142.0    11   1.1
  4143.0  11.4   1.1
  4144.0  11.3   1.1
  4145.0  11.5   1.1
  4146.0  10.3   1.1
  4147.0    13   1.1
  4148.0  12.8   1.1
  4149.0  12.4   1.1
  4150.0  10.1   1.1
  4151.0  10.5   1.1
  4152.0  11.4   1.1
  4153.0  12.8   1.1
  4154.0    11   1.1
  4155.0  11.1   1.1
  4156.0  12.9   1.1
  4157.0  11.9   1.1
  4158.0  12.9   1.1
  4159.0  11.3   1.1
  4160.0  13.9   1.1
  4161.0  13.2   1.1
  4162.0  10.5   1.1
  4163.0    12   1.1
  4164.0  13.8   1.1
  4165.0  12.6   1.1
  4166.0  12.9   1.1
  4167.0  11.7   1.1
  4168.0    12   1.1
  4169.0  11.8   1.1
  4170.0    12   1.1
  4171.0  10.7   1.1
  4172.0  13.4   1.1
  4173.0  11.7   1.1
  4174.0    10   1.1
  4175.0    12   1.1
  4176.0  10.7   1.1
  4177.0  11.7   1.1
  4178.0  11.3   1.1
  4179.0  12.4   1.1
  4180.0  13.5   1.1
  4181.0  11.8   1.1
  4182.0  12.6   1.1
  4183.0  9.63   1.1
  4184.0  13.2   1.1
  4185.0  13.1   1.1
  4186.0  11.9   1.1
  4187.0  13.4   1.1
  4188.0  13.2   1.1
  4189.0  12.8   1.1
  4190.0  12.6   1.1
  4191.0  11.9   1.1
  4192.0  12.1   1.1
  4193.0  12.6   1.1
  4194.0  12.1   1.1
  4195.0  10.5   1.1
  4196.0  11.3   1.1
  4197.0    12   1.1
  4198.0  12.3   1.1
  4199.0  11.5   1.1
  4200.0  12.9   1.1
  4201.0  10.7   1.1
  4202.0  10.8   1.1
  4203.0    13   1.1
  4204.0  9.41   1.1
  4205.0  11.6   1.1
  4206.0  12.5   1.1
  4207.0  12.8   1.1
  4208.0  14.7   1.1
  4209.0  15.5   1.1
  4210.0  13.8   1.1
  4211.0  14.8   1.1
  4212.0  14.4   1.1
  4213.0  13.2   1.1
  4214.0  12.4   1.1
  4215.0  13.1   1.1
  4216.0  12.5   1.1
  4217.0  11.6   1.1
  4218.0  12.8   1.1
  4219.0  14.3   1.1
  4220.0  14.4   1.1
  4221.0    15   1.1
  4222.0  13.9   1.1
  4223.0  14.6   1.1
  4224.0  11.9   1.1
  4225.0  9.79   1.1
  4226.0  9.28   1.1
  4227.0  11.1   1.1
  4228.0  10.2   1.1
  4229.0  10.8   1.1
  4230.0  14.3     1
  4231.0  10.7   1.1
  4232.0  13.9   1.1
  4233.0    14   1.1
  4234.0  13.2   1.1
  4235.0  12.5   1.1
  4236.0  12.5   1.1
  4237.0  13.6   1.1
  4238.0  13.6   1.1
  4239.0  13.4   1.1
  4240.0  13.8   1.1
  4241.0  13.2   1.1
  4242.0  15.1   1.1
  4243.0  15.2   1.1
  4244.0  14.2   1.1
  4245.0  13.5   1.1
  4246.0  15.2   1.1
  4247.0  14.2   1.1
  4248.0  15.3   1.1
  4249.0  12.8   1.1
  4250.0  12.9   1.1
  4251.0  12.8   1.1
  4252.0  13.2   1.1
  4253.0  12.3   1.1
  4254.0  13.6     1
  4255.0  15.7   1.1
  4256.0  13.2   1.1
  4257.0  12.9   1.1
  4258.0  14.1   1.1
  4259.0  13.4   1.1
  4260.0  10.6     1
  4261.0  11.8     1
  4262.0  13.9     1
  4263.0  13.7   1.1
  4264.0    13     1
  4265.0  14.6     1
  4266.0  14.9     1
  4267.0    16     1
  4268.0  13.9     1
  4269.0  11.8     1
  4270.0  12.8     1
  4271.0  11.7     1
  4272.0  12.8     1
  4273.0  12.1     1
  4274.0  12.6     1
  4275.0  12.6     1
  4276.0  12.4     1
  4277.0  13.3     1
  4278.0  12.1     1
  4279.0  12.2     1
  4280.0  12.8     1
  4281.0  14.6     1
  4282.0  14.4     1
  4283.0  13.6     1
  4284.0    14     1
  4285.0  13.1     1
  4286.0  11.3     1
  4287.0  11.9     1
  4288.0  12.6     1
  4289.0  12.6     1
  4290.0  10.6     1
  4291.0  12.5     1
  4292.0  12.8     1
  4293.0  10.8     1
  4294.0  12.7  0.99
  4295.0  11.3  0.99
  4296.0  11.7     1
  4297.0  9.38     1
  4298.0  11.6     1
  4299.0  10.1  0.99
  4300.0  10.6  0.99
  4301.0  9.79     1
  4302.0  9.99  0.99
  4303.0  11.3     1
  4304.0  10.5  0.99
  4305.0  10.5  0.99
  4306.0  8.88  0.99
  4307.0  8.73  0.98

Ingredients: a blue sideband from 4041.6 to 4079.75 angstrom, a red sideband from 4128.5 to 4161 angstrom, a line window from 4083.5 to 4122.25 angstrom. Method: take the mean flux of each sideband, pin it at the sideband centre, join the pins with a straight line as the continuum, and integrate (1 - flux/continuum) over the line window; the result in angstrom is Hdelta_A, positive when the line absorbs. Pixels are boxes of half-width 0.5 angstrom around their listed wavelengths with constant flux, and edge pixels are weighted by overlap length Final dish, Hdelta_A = -1.5 angstrom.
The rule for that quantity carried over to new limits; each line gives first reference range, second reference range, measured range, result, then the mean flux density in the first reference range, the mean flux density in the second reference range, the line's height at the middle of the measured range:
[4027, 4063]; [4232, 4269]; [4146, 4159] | 1.0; 12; 13.6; 12.9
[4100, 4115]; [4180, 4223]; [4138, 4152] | 0.5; 11.7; 12.7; 12.1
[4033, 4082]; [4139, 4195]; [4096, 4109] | 0.9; 12.1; 12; 12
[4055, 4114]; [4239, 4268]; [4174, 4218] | 2.9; 12.2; 13.8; 13.2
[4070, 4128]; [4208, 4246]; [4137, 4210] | 4.5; 12.4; 13.2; 12.9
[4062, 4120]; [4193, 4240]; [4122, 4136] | 0.0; 12.3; 12.6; 12.4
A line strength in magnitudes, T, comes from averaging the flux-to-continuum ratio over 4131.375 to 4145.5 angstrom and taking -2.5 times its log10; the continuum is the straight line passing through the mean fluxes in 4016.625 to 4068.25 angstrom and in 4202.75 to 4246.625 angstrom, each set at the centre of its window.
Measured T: 0.06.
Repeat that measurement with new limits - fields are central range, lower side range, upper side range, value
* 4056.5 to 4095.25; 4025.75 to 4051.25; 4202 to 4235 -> -0.044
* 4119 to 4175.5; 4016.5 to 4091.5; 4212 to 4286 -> 0.055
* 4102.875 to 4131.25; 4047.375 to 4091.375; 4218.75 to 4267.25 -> 0.030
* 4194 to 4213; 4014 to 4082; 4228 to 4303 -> 0.013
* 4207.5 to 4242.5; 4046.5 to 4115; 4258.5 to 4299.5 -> -0.049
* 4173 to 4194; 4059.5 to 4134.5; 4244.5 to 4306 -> 0.028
